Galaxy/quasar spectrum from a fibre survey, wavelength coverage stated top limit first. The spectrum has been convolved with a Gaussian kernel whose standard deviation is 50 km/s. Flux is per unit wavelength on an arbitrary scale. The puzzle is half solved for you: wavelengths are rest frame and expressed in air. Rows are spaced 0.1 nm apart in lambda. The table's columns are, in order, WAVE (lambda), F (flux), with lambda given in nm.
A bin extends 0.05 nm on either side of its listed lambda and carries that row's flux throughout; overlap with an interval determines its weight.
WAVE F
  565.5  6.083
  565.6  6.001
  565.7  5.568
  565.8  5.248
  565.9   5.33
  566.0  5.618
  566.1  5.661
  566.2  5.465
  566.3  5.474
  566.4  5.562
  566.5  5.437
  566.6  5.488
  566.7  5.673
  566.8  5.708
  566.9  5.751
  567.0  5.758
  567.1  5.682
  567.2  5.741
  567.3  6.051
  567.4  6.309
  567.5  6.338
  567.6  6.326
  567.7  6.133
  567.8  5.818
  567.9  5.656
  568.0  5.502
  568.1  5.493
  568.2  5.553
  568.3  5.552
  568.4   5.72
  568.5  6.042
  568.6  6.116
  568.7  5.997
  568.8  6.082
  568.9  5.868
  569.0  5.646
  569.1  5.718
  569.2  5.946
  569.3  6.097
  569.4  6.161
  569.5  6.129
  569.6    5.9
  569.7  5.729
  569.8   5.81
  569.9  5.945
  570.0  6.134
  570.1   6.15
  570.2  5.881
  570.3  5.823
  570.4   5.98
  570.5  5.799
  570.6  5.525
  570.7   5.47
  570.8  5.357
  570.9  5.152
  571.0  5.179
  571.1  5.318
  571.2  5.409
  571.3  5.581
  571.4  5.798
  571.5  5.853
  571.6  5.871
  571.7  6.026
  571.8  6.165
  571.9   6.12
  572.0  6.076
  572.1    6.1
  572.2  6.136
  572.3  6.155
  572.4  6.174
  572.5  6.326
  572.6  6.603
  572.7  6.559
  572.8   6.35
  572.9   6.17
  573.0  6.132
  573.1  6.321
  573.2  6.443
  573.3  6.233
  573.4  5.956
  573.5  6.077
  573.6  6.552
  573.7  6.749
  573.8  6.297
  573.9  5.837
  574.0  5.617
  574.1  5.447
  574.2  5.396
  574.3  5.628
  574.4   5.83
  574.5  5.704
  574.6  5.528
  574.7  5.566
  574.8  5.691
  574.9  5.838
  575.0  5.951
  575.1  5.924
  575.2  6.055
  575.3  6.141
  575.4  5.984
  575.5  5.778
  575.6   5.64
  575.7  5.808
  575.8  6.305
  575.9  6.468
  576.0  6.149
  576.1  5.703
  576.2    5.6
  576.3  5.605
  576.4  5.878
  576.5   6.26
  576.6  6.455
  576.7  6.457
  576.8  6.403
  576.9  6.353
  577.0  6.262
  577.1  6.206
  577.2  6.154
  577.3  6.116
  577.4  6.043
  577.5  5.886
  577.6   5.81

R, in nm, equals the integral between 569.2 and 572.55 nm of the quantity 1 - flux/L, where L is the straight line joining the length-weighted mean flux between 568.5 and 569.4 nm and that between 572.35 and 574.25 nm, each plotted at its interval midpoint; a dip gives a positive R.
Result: 0.10 nm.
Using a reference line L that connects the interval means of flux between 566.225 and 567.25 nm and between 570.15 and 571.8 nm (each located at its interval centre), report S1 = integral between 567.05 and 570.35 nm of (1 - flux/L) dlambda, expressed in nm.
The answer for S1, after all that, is -0.16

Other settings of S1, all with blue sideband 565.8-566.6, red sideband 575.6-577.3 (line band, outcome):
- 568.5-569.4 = -0.05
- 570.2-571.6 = 0.05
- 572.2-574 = -0.11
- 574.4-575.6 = 0.04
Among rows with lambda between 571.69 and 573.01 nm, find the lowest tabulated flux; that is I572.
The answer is 6.026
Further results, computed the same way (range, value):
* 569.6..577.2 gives 5.152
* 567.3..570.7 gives 5.47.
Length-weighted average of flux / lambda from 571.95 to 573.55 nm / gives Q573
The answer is 6.24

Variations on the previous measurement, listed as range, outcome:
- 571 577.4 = 6.01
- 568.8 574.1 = 5.97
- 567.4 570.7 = 5.89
